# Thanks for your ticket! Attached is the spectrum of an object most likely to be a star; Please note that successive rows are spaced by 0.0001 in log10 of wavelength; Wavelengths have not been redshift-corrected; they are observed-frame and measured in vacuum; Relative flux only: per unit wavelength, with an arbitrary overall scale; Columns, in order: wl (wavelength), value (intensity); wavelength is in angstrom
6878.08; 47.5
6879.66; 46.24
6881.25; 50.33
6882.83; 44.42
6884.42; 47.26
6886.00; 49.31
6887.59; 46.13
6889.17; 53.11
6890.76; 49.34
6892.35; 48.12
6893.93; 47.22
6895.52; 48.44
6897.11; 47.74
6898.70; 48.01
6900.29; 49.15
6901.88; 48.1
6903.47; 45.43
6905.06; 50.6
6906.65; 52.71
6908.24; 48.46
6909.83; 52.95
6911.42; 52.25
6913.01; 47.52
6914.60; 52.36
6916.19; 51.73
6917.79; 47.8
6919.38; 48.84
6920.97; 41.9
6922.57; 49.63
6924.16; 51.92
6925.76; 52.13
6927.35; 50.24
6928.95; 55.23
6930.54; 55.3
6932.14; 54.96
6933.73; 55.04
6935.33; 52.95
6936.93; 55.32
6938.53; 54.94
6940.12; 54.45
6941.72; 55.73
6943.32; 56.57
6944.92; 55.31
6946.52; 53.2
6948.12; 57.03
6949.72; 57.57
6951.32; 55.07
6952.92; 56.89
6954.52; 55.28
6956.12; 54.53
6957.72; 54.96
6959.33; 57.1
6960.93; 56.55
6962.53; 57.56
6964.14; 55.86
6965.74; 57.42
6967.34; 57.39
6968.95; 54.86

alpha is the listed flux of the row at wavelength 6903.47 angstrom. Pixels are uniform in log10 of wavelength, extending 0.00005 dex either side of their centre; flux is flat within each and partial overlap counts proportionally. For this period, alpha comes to 45.43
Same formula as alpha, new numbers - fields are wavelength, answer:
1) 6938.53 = 54.94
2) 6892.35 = 48.12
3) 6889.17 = 53.11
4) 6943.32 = 56.57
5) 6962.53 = 57.56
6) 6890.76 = 49.34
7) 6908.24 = 48.46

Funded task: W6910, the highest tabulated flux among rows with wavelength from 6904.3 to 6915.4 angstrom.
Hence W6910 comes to 52.95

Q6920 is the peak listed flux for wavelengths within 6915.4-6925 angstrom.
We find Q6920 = 51.92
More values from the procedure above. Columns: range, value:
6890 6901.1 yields 49.34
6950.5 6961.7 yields 57.1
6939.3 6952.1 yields 57.57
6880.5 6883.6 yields 50.33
